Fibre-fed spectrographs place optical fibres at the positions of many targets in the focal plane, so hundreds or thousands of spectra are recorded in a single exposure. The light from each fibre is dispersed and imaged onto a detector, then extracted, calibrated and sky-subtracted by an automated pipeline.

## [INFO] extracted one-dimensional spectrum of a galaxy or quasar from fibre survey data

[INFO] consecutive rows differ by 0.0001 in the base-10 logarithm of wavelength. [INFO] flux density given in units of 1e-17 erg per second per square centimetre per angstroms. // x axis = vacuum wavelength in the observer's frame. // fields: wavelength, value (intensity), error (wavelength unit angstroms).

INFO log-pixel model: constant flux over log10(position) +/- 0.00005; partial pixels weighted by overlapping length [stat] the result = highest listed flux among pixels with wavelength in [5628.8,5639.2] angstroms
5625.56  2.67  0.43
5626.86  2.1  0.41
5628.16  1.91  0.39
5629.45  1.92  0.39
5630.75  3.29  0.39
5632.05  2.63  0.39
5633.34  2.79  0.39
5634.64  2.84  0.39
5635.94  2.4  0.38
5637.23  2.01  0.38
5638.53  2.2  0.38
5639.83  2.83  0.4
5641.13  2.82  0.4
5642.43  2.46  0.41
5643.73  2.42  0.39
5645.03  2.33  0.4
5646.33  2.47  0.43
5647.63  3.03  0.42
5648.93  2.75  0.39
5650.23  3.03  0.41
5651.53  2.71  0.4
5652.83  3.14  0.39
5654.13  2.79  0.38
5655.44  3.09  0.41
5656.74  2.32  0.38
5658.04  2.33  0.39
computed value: 3.29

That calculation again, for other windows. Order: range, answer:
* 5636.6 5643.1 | 2.83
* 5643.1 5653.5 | 3.14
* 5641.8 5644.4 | 2.46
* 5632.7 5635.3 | 2.84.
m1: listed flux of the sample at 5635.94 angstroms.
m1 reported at 2.4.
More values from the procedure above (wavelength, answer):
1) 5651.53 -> 2.71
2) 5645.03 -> 2.33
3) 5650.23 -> 3.03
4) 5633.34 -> 2.79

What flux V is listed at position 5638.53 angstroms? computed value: 2.2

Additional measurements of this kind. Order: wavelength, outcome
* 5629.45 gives 1.92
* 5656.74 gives 2.32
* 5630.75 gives 3.29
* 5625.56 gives 2.67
